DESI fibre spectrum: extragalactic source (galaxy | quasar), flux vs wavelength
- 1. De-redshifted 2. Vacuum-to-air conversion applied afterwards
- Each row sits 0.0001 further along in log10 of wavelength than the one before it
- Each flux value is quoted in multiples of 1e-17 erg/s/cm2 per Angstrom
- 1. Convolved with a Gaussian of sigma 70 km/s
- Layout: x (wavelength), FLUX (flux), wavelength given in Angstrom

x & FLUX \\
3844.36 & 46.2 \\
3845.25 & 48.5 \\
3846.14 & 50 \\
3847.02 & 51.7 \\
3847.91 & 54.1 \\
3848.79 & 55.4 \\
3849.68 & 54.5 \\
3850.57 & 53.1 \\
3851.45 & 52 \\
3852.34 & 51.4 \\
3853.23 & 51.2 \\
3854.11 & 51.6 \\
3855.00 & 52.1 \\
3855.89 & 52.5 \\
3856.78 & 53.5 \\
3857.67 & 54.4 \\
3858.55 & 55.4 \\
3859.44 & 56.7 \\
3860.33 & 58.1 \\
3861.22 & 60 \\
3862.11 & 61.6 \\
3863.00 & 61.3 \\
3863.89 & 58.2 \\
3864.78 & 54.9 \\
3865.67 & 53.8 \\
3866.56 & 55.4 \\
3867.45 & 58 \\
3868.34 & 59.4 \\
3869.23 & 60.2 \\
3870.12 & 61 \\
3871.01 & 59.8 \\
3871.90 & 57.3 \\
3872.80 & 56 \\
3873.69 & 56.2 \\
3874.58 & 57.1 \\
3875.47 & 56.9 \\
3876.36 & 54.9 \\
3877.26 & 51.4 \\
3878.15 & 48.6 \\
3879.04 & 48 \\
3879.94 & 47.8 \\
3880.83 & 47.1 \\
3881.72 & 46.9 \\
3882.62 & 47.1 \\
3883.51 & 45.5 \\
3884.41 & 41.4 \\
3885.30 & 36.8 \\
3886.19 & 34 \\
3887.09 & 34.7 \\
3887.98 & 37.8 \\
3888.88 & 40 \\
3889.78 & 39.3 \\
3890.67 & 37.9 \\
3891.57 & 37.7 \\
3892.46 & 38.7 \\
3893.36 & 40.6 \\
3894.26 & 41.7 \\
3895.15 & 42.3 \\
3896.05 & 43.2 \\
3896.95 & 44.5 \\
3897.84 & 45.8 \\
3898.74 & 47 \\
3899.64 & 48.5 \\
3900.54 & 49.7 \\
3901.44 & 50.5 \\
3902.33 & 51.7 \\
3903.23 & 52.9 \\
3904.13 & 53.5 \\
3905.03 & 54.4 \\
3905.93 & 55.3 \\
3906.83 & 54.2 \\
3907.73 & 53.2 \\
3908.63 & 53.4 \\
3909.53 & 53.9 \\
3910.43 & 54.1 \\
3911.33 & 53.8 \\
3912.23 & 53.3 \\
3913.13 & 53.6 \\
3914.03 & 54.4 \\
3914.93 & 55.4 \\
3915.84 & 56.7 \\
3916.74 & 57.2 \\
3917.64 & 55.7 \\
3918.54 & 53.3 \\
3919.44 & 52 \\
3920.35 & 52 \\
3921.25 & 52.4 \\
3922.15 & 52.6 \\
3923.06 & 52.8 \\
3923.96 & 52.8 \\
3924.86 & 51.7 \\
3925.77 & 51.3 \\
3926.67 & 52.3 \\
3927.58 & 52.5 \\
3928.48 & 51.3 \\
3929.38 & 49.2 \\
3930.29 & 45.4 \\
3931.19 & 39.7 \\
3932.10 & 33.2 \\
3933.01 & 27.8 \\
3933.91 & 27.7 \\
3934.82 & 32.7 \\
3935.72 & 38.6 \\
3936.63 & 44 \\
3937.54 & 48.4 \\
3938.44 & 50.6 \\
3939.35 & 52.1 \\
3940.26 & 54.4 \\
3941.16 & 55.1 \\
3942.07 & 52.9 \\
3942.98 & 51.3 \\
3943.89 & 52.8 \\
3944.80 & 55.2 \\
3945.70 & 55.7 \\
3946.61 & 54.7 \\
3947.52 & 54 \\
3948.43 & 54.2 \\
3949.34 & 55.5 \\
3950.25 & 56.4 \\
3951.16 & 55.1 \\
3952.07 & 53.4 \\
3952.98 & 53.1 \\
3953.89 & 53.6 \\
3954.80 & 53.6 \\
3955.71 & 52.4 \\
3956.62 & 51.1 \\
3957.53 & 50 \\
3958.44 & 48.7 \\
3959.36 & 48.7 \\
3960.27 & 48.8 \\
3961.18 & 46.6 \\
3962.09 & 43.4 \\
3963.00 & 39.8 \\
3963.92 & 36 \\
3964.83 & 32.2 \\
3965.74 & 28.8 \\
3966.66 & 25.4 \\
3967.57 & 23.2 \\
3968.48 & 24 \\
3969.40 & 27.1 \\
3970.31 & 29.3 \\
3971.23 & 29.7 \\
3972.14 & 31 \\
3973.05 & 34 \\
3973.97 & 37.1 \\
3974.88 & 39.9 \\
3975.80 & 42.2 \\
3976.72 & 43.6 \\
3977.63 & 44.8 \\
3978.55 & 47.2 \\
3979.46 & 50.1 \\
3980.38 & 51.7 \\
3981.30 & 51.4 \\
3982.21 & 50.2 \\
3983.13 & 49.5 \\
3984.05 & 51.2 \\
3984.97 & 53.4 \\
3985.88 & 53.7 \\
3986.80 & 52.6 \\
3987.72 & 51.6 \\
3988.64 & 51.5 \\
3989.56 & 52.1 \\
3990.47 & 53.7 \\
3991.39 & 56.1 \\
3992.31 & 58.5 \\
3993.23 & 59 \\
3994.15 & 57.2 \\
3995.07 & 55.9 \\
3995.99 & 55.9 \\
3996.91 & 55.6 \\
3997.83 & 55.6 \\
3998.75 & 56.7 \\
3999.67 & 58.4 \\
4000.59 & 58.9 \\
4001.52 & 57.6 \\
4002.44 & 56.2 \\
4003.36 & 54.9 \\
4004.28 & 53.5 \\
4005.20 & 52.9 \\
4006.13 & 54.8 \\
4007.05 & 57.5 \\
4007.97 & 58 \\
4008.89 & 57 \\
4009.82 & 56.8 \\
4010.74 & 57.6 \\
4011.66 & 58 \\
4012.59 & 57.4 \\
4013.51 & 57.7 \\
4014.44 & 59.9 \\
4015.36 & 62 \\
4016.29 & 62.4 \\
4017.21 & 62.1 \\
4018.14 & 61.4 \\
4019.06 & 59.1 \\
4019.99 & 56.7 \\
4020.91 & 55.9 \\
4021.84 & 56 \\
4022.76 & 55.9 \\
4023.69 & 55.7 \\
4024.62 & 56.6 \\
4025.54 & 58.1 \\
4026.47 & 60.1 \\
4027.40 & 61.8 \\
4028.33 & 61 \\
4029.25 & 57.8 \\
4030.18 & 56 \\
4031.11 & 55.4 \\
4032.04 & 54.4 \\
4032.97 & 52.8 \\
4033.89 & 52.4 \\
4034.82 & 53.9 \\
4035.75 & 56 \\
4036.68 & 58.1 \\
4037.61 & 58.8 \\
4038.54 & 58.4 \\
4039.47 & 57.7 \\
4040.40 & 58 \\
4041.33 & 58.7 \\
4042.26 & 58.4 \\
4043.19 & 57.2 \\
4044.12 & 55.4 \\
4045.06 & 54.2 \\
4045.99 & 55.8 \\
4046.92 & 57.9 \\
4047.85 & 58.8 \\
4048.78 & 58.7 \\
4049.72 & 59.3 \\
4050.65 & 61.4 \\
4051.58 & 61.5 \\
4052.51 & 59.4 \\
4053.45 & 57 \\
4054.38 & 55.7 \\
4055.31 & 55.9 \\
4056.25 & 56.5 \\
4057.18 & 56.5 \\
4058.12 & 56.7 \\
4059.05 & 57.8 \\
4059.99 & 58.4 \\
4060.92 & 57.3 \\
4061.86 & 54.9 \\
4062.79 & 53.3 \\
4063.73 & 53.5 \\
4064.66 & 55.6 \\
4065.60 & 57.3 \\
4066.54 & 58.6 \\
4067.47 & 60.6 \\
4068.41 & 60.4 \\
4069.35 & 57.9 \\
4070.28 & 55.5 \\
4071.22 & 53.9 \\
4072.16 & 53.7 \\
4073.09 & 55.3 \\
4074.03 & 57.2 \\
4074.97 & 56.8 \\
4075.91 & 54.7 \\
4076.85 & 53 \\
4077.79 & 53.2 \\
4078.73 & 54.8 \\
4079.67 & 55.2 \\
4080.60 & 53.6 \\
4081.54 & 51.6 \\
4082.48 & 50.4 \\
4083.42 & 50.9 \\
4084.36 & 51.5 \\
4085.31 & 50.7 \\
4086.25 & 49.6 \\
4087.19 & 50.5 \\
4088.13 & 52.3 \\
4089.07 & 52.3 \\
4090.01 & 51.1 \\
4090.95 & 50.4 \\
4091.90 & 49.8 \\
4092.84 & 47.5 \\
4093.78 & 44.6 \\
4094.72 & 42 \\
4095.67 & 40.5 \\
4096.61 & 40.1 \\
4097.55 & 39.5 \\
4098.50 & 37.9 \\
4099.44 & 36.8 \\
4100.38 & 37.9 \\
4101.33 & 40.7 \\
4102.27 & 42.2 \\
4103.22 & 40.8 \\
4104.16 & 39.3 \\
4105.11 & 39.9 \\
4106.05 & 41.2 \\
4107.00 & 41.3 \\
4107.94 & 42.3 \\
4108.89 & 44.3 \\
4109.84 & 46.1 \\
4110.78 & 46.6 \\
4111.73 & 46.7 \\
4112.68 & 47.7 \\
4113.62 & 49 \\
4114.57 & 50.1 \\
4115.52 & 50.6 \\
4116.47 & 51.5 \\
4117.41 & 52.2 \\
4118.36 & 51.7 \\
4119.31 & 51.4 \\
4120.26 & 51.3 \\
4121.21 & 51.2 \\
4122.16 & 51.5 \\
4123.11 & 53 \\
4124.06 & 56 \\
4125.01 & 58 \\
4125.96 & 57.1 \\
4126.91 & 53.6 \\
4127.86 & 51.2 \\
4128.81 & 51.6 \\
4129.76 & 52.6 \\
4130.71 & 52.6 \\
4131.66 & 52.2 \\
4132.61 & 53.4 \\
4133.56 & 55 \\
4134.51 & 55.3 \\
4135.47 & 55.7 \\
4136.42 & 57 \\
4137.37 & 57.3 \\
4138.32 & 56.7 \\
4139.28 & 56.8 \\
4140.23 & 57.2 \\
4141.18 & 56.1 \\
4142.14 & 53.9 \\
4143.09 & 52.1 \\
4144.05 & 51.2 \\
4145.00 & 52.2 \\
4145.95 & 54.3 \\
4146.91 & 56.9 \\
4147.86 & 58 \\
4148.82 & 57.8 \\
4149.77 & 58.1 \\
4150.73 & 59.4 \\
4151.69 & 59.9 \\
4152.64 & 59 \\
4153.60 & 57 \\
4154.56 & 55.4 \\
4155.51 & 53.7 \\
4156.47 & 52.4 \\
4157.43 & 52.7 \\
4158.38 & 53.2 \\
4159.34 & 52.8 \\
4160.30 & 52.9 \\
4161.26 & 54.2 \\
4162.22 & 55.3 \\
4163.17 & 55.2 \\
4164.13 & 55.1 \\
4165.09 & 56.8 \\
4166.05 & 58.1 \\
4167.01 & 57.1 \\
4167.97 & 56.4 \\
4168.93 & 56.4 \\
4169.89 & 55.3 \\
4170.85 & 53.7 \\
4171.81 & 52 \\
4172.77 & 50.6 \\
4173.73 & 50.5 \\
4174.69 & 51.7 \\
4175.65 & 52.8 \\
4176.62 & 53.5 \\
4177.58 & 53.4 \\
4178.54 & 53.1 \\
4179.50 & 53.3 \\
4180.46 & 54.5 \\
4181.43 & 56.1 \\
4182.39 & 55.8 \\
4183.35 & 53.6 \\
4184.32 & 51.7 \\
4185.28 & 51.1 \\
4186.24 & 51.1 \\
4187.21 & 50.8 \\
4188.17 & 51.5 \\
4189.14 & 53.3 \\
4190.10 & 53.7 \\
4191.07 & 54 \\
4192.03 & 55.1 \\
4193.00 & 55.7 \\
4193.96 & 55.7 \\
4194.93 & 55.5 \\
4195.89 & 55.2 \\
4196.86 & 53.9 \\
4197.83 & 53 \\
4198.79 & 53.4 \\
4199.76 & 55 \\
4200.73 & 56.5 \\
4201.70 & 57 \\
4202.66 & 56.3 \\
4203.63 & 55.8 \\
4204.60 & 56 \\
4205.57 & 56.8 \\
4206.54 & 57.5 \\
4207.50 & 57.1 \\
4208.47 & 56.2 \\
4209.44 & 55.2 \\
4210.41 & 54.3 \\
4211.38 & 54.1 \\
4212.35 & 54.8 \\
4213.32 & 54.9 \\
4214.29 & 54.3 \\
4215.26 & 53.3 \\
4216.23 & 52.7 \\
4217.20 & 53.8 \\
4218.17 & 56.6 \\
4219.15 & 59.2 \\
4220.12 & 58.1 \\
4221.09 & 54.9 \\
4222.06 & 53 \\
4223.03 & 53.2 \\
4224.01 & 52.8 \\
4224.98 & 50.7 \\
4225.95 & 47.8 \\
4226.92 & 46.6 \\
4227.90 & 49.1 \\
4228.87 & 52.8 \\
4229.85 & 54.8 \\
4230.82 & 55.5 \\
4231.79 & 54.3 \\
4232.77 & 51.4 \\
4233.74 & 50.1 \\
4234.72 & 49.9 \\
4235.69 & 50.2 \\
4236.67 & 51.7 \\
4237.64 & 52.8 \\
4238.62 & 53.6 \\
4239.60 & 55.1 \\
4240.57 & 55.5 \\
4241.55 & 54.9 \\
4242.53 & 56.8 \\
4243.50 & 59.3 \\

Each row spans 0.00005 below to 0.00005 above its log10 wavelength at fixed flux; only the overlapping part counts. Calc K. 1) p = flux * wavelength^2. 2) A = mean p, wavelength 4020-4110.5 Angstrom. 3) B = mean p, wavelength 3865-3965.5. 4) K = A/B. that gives 1.2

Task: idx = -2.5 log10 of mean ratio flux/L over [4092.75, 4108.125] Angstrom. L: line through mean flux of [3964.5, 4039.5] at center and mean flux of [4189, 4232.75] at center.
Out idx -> 0.29 mag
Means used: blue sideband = 51.8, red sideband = 54.4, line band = 40.7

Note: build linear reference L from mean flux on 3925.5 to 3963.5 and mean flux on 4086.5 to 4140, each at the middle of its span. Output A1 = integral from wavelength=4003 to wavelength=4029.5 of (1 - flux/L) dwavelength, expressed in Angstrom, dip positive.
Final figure -5.0 Angstrom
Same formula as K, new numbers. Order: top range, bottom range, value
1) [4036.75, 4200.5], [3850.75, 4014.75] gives 1.17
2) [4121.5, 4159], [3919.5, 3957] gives 1.22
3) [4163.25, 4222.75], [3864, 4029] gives 1.23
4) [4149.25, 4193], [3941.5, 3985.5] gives 1.33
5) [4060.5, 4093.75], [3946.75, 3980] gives 1.32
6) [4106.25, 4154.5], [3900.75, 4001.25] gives 1.19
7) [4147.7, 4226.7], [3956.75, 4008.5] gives 1.27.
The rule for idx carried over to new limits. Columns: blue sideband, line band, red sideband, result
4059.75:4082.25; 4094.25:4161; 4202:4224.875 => 0.097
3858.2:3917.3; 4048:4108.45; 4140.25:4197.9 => 0.038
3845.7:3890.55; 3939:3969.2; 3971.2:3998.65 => 0.062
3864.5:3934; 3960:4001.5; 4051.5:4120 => 0.093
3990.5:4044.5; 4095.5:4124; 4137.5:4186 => 0.221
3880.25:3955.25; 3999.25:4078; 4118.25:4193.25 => -0.113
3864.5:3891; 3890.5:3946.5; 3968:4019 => 0.024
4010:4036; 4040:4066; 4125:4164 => -0.003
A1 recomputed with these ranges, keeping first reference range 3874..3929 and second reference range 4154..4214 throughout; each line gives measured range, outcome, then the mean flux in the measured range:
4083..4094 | 0.5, 50.2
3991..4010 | -2.1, 56.5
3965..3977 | 4.4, 31.8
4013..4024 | -1.6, 58.8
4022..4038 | -1.6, 56.7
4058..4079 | -1.6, 56.1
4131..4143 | -0.4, 55.4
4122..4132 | -0.1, 53.7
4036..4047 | -1.2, 57.3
